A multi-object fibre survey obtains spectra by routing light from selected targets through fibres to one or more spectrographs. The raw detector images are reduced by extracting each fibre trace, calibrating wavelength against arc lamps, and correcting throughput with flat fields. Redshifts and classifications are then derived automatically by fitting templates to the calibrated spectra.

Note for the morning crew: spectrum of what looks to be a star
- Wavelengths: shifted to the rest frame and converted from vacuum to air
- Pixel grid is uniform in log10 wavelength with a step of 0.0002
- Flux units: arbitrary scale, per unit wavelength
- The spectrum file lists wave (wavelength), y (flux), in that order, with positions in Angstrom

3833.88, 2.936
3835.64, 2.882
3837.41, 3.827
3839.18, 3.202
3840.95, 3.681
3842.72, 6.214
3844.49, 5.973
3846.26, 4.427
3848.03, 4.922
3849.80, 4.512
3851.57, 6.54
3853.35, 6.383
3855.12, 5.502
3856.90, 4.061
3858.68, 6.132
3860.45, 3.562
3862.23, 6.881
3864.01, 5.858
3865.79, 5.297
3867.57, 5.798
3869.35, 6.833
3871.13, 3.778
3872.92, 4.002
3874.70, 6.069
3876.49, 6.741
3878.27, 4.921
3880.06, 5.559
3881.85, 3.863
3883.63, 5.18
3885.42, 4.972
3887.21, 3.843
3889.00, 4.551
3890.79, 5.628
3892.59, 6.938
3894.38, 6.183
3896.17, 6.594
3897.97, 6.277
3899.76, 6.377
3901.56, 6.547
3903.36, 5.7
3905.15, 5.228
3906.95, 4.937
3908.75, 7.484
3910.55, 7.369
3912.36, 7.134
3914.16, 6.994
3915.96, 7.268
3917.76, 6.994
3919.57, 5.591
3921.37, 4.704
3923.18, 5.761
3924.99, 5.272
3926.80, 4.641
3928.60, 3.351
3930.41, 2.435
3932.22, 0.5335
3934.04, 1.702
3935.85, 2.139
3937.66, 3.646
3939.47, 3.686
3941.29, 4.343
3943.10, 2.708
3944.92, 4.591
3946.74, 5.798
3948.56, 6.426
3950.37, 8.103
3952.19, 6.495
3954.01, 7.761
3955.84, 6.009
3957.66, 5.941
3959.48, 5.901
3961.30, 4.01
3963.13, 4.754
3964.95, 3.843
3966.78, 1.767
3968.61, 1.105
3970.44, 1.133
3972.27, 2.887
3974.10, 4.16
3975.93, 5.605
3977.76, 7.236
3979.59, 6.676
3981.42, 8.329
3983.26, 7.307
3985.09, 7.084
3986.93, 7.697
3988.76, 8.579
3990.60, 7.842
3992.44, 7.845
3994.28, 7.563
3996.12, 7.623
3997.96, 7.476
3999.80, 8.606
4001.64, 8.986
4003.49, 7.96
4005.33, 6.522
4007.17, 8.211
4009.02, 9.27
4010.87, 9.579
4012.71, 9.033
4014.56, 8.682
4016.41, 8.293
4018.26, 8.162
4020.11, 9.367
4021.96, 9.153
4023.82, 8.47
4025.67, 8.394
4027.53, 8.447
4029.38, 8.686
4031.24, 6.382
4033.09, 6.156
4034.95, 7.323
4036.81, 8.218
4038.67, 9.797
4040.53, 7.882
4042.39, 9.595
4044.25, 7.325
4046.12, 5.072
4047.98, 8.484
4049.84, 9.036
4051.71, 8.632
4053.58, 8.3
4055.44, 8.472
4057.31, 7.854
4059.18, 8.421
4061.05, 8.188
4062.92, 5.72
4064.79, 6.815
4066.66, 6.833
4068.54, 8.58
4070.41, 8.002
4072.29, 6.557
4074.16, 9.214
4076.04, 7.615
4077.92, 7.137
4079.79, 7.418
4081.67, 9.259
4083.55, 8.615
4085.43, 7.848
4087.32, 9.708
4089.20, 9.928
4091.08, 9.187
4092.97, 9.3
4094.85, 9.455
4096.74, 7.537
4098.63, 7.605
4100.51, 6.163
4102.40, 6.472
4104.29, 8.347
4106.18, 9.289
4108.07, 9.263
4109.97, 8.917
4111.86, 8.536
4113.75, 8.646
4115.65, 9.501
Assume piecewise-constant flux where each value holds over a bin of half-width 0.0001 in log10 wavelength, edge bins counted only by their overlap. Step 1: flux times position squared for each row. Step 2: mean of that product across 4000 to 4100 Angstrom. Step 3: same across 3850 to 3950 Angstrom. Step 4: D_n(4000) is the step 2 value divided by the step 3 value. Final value 1.69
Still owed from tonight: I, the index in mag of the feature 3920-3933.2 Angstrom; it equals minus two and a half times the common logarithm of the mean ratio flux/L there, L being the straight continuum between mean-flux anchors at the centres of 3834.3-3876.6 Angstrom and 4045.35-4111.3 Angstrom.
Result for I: 0.48 mag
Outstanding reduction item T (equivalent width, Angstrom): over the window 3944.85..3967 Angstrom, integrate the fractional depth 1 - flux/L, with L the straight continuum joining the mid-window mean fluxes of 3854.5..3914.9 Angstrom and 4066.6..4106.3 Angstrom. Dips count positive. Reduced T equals 3.1 Angstrom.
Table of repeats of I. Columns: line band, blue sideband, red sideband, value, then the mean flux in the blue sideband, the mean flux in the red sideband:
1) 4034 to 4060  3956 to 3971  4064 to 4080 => -0.22 mag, 3.74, 7.59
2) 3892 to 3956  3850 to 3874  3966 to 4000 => 0.08 mag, 5.41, 6.1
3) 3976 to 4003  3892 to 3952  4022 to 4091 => -0.16 mag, 5.26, 8.04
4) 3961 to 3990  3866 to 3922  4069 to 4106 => 0.30 mag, 5.81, 8.21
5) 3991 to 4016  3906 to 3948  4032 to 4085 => -0.25 mag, 4.75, 7.87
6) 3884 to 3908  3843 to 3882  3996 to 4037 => 0.06 mag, 5.39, 8.23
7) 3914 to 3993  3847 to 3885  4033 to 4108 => 0.26 mag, 5.34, 8.07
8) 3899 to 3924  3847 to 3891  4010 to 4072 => -0.06 mag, 5.25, 8.08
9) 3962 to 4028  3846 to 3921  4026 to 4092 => 0.03 mag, 5.71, 8.02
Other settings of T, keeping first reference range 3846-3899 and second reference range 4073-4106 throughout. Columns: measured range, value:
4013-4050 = -3.08 Angstrom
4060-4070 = 0.86 Angstrom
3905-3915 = -1.20 Angstrom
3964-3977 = 7.23 Angstrom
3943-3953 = 0.78 Angstrom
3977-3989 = -1.09 Angstrom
